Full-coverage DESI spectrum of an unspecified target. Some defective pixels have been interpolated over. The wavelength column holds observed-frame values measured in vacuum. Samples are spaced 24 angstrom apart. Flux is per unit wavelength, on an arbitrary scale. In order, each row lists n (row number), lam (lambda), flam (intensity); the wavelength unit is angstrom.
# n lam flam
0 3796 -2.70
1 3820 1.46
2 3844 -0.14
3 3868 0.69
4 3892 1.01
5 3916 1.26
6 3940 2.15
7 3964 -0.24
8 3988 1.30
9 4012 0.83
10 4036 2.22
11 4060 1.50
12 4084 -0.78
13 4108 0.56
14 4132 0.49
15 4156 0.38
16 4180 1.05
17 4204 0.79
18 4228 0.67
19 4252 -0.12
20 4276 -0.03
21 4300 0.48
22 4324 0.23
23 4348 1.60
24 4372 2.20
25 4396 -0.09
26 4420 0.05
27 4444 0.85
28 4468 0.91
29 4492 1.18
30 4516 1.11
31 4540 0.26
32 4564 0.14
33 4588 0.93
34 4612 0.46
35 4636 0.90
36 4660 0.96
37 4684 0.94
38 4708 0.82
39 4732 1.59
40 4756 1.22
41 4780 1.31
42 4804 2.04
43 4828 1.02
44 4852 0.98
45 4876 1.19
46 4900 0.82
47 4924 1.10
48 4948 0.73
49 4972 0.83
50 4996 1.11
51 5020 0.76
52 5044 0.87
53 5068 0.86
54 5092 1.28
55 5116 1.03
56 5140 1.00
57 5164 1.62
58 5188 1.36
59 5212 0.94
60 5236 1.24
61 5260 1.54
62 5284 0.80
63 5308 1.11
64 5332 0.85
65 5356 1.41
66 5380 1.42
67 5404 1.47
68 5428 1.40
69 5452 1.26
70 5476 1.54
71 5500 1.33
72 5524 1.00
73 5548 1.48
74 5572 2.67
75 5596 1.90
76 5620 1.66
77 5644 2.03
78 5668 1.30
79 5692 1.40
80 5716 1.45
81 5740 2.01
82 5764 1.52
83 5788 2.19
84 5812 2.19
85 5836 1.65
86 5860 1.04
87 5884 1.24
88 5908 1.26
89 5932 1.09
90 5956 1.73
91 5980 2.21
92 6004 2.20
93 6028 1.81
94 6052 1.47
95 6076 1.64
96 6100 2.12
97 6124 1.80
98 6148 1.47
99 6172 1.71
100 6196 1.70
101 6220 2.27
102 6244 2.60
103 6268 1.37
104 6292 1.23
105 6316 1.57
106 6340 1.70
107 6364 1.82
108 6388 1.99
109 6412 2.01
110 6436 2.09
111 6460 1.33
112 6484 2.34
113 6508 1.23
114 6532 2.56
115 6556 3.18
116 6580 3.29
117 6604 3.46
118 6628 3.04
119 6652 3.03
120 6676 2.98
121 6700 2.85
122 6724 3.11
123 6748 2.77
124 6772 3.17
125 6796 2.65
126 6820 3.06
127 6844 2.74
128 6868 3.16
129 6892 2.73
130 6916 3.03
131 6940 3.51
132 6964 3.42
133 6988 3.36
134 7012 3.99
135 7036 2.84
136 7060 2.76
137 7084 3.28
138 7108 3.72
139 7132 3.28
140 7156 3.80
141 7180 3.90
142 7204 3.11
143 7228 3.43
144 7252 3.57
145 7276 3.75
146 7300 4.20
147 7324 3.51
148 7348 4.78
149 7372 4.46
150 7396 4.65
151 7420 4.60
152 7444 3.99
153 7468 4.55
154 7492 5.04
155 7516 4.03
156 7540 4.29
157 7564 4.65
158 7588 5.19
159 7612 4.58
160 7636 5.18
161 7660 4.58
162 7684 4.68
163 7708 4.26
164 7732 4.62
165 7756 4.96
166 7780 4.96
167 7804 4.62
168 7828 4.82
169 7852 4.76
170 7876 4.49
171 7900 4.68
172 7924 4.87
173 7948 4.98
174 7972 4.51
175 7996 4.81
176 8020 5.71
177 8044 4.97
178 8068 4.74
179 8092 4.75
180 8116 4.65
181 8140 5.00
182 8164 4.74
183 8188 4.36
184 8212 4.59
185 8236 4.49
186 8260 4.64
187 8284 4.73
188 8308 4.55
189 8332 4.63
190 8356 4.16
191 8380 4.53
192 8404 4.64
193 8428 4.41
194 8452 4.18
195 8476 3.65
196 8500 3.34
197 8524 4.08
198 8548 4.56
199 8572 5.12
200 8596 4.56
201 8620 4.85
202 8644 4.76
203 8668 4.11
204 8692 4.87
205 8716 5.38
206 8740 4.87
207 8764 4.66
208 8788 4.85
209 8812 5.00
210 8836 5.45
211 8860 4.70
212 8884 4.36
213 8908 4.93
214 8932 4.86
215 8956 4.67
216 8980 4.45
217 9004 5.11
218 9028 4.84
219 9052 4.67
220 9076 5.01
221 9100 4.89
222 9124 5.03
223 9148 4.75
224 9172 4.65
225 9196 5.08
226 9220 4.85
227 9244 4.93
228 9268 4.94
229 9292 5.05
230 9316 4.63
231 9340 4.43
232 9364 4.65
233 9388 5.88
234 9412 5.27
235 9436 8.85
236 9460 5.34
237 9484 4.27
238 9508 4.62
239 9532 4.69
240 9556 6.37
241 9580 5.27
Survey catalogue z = 0.64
